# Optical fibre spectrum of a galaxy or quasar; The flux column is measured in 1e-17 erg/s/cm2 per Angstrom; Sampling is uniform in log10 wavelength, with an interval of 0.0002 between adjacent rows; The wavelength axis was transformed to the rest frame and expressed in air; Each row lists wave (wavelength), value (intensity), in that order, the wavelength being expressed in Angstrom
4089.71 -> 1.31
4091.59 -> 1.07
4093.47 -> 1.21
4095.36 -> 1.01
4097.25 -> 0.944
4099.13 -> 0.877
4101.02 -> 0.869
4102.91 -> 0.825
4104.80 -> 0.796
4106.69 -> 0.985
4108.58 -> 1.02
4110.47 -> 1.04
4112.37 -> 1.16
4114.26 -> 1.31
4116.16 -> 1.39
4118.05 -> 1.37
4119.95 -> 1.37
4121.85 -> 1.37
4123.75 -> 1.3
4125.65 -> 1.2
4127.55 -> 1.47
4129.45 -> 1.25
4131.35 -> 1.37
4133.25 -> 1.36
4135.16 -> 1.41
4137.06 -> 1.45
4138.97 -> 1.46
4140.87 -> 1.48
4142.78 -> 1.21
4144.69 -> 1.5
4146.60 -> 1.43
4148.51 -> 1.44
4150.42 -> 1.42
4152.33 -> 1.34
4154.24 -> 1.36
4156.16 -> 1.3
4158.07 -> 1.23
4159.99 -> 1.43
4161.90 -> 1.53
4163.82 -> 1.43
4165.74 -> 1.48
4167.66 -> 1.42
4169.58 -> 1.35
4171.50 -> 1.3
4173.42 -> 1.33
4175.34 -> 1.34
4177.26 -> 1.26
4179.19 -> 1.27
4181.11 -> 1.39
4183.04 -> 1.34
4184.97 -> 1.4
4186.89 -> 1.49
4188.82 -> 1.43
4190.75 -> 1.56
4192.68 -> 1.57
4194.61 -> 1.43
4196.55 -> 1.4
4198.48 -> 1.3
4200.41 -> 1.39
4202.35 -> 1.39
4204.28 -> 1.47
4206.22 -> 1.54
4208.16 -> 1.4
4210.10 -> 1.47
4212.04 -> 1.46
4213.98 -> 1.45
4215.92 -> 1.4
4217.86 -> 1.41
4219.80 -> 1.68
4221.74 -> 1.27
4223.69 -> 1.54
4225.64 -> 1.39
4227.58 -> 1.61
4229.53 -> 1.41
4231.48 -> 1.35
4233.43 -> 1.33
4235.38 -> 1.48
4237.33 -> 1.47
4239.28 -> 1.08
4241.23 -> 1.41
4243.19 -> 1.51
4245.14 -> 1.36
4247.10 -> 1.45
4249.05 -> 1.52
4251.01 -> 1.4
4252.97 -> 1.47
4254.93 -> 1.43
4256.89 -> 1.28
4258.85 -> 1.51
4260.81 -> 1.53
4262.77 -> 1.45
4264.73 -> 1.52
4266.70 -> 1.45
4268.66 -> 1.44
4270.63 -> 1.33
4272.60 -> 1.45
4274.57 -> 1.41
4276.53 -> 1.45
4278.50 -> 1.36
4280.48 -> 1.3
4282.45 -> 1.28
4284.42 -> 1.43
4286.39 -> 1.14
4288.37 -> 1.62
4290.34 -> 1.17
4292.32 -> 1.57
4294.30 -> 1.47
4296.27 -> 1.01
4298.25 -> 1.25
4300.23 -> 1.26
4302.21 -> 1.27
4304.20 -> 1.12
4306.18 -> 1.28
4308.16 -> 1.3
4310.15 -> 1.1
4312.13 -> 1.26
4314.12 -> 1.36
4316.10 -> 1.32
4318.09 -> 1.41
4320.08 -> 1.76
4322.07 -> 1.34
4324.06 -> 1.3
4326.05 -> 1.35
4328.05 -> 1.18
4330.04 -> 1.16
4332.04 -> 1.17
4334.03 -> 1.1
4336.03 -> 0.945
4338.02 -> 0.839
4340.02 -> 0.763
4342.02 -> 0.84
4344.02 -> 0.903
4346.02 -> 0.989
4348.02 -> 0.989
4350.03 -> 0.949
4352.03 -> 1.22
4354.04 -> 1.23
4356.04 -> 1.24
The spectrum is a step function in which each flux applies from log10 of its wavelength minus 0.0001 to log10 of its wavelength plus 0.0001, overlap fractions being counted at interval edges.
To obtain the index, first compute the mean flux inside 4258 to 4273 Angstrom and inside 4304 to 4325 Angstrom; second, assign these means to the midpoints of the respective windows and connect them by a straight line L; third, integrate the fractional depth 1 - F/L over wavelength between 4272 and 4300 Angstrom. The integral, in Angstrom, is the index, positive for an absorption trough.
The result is 1.2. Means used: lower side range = 1.46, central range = 1.35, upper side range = 1.33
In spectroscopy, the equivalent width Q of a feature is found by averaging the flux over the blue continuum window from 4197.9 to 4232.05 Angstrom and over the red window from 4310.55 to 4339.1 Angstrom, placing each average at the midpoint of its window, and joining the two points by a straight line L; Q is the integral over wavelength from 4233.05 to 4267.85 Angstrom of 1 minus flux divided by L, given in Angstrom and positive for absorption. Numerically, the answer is -1.2 Angstrom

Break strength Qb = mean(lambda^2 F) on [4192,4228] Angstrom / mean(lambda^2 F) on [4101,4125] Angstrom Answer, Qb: 1.3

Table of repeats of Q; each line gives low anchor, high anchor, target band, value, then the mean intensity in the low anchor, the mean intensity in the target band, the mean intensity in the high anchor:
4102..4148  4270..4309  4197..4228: -3.4 Angstrom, 1.27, 1.44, 1.32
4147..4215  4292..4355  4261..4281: -2.5 Angstrom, 1.4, 1.42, 1.18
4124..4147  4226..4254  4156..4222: -0.6 Angstrom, 1.38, 1.41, 1.42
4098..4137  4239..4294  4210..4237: -2.0 Angstrom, 1.19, 1.45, 1.41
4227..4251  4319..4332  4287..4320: 1.1 Angstrom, 1.41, 1.31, 1.33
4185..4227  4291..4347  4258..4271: -1.4 Angstrom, 1.45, 1.47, 1.2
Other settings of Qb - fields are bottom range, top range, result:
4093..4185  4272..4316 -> 1.10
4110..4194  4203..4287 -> 1.08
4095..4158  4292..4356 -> 1.04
